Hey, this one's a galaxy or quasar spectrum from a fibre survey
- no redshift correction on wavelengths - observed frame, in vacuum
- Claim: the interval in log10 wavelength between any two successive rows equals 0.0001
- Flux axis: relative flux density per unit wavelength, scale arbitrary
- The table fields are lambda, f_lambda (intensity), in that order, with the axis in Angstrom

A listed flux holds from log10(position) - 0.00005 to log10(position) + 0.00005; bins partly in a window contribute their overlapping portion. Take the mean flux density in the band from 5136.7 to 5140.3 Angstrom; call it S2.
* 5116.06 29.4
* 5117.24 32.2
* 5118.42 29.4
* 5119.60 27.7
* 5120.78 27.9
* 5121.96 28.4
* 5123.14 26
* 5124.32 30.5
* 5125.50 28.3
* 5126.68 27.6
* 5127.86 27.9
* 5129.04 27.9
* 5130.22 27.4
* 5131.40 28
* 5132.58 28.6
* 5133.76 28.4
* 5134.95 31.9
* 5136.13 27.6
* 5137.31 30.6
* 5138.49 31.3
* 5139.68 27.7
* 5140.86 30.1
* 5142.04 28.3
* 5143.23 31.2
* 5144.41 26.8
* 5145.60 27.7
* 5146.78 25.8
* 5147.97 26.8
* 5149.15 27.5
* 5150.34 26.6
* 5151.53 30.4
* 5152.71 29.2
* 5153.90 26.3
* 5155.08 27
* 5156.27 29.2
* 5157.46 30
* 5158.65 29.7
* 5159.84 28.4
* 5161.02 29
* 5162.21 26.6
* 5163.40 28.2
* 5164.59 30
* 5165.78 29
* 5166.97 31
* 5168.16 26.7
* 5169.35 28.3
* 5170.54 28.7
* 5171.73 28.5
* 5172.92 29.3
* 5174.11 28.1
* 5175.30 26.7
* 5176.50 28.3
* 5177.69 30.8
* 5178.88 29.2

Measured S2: 29.9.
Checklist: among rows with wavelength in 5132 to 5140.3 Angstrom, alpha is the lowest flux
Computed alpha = 27.6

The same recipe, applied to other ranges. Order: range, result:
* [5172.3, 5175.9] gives 26.7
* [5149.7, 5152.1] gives 26.6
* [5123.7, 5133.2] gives 27.4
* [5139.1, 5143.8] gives 27.7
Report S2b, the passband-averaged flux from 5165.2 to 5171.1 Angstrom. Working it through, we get 28.7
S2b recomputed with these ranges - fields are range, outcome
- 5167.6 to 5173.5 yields 28.3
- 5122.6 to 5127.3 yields 28.1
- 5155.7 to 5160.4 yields 29.3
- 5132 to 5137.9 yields 29.4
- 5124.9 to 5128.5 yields 28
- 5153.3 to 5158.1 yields 28.1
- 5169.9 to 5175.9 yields 28.3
